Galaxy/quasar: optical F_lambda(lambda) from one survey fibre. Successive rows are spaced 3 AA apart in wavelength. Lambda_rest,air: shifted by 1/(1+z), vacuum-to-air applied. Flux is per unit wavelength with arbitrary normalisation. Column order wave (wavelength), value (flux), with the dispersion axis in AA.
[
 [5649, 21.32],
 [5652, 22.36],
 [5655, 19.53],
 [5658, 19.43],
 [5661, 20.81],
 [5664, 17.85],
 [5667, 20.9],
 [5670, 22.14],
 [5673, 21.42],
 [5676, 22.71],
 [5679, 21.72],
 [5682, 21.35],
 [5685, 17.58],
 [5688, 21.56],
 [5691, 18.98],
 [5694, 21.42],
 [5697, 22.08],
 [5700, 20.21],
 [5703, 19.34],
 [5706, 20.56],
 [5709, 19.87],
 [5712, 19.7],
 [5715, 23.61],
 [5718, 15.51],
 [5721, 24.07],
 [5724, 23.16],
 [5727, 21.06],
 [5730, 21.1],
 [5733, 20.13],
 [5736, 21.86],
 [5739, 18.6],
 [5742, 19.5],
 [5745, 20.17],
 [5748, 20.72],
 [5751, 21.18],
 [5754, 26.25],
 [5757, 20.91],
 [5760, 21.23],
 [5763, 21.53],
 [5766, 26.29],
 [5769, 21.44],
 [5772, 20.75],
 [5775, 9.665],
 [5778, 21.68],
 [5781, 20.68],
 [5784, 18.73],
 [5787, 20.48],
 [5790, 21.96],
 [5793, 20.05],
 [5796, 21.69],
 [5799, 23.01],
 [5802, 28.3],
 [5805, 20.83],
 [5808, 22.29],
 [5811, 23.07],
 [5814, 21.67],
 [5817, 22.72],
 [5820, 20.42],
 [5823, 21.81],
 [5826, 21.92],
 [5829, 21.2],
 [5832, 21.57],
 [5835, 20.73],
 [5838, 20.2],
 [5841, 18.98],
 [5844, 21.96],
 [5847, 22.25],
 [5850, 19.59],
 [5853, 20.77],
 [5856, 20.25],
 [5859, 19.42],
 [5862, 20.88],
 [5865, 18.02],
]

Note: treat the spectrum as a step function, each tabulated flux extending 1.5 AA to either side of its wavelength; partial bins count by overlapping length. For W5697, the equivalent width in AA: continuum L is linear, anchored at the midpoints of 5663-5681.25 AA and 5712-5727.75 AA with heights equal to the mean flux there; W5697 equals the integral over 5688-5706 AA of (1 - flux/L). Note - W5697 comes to 0.65 AA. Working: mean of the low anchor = 21.2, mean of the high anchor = 21.3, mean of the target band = 20.5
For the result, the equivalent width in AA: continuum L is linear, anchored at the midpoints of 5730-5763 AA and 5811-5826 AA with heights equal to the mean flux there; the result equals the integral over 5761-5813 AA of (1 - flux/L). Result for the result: 0.4 AA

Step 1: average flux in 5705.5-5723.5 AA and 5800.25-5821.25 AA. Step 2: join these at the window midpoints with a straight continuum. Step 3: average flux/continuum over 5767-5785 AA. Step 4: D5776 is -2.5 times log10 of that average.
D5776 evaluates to 0.16 mag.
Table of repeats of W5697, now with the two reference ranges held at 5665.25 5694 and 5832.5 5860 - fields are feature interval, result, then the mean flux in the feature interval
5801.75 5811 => -1.1 AA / 23.1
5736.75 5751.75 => 0.5 AA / 20.1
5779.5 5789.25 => 0.3 AA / 20.1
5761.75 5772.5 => -1.0 AA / 22.7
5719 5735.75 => -0.7 AA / 21.7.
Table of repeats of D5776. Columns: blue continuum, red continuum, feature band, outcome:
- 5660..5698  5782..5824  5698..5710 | 0.05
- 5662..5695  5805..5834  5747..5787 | 0.03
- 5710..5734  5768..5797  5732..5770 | -0.06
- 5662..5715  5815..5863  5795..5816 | -0.11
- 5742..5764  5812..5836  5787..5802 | -0.03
